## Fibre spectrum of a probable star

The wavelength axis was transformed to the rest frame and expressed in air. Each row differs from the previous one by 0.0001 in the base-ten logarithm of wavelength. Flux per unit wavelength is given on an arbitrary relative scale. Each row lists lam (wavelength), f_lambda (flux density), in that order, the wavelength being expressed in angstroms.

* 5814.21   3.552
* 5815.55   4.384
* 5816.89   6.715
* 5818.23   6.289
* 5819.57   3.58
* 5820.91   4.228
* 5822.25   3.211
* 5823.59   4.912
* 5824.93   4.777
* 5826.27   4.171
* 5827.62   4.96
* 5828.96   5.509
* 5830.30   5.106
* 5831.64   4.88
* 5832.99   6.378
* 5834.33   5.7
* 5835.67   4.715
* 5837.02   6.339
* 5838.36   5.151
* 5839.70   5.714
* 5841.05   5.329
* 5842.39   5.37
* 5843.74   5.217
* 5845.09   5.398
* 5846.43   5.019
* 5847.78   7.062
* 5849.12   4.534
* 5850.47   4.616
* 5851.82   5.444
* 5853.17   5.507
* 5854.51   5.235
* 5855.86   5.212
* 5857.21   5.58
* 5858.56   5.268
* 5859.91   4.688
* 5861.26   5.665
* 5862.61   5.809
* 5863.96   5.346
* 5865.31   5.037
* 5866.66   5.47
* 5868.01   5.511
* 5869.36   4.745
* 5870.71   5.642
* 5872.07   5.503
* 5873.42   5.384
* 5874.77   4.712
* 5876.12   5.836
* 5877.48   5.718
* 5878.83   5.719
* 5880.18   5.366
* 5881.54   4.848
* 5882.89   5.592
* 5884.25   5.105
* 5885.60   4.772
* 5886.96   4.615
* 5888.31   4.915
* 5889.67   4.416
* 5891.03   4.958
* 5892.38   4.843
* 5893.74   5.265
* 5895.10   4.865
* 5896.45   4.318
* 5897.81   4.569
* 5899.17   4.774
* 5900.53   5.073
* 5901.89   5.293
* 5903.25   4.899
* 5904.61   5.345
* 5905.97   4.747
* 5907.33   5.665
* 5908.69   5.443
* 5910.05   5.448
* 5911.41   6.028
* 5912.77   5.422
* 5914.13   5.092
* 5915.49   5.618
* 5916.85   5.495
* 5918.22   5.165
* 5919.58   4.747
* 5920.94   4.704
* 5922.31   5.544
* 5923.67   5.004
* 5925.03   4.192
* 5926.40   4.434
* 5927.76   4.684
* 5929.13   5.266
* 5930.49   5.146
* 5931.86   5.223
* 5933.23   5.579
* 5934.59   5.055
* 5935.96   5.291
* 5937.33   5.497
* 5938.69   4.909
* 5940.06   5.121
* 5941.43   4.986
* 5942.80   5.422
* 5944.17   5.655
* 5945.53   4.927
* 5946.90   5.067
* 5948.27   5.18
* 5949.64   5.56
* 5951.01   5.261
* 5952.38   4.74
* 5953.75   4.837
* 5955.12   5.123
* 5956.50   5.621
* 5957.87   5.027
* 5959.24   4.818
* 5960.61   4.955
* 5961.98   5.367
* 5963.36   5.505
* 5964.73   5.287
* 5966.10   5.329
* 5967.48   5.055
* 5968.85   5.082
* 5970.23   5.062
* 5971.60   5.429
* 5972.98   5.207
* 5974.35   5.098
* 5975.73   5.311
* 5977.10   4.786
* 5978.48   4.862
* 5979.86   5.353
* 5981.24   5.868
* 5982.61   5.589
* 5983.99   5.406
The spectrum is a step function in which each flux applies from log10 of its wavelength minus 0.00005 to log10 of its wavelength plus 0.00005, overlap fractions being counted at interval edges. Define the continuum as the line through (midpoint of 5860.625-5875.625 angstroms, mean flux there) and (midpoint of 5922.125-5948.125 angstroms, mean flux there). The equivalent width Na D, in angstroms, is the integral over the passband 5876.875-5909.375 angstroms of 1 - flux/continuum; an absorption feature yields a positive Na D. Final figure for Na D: 1.3 angstroms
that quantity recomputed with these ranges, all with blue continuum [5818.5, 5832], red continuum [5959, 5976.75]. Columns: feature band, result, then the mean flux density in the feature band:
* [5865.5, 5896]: -2.2 angstroms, 5.16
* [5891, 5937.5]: -1.3 angstroms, 5.1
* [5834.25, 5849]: -2.7 angstroms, 5.51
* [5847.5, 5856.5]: -1.2 angstroms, 5.3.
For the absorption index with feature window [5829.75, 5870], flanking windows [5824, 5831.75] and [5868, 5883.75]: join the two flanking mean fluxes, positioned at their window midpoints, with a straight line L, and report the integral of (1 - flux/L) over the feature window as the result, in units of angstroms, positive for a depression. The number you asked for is -2.0 angstroms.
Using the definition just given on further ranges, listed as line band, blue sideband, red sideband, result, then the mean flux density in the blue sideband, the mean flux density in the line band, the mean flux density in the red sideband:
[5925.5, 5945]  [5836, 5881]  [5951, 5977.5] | 0.2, 5.39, 5.15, 5.15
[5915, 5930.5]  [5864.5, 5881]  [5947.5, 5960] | 0.7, 5.38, 4.99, 5.13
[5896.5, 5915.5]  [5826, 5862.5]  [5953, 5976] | 0.2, 5.34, 5.2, 5.18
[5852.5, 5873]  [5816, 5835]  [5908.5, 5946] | -1.1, 5.02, 5.35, 5.18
